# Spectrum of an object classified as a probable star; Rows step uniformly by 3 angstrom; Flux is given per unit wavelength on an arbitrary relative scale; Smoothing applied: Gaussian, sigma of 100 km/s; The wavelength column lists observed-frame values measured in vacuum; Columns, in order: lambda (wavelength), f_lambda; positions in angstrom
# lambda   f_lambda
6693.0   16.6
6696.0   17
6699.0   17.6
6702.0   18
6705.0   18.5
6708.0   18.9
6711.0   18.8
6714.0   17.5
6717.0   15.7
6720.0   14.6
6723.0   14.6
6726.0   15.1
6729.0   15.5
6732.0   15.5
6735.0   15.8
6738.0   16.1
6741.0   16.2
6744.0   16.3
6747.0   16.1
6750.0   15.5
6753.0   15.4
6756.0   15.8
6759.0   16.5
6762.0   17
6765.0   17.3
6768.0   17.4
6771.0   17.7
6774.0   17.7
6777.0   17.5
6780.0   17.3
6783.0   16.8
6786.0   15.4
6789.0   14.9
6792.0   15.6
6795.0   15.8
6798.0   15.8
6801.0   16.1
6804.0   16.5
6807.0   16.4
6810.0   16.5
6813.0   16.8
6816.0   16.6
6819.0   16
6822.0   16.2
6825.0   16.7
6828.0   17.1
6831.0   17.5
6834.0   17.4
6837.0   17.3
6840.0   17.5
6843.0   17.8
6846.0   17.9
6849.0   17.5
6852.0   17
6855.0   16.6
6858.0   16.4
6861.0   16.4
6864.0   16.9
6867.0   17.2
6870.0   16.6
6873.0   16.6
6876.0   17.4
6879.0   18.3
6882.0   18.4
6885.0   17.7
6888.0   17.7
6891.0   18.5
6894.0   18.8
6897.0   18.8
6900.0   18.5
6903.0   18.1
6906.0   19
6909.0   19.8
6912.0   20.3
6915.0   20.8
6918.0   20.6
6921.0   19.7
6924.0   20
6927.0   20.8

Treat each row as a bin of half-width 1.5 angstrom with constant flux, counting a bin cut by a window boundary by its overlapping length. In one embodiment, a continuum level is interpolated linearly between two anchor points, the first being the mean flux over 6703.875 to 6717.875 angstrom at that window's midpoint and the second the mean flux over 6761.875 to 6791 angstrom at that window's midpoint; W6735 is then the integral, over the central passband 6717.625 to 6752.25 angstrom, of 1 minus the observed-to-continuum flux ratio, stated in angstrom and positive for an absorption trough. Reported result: 3.9 angstrom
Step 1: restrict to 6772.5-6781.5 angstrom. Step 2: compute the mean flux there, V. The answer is 17.5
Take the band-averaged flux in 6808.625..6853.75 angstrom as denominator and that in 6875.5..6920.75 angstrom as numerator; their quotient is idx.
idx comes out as 1.11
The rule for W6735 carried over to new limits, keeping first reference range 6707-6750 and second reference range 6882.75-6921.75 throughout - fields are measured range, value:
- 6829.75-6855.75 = 0.95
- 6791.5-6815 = 1.60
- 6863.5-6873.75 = 0.93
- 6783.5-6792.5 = 0.90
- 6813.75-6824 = 0.78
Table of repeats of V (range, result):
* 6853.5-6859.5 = 16.5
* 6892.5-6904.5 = 18.6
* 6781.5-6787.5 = 16.1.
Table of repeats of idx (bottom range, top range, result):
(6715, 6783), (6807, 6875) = 1.04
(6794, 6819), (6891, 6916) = 1.18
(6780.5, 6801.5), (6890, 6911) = 1.19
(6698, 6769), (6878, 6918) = 1.15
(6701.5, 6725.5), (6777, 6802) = 0.95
